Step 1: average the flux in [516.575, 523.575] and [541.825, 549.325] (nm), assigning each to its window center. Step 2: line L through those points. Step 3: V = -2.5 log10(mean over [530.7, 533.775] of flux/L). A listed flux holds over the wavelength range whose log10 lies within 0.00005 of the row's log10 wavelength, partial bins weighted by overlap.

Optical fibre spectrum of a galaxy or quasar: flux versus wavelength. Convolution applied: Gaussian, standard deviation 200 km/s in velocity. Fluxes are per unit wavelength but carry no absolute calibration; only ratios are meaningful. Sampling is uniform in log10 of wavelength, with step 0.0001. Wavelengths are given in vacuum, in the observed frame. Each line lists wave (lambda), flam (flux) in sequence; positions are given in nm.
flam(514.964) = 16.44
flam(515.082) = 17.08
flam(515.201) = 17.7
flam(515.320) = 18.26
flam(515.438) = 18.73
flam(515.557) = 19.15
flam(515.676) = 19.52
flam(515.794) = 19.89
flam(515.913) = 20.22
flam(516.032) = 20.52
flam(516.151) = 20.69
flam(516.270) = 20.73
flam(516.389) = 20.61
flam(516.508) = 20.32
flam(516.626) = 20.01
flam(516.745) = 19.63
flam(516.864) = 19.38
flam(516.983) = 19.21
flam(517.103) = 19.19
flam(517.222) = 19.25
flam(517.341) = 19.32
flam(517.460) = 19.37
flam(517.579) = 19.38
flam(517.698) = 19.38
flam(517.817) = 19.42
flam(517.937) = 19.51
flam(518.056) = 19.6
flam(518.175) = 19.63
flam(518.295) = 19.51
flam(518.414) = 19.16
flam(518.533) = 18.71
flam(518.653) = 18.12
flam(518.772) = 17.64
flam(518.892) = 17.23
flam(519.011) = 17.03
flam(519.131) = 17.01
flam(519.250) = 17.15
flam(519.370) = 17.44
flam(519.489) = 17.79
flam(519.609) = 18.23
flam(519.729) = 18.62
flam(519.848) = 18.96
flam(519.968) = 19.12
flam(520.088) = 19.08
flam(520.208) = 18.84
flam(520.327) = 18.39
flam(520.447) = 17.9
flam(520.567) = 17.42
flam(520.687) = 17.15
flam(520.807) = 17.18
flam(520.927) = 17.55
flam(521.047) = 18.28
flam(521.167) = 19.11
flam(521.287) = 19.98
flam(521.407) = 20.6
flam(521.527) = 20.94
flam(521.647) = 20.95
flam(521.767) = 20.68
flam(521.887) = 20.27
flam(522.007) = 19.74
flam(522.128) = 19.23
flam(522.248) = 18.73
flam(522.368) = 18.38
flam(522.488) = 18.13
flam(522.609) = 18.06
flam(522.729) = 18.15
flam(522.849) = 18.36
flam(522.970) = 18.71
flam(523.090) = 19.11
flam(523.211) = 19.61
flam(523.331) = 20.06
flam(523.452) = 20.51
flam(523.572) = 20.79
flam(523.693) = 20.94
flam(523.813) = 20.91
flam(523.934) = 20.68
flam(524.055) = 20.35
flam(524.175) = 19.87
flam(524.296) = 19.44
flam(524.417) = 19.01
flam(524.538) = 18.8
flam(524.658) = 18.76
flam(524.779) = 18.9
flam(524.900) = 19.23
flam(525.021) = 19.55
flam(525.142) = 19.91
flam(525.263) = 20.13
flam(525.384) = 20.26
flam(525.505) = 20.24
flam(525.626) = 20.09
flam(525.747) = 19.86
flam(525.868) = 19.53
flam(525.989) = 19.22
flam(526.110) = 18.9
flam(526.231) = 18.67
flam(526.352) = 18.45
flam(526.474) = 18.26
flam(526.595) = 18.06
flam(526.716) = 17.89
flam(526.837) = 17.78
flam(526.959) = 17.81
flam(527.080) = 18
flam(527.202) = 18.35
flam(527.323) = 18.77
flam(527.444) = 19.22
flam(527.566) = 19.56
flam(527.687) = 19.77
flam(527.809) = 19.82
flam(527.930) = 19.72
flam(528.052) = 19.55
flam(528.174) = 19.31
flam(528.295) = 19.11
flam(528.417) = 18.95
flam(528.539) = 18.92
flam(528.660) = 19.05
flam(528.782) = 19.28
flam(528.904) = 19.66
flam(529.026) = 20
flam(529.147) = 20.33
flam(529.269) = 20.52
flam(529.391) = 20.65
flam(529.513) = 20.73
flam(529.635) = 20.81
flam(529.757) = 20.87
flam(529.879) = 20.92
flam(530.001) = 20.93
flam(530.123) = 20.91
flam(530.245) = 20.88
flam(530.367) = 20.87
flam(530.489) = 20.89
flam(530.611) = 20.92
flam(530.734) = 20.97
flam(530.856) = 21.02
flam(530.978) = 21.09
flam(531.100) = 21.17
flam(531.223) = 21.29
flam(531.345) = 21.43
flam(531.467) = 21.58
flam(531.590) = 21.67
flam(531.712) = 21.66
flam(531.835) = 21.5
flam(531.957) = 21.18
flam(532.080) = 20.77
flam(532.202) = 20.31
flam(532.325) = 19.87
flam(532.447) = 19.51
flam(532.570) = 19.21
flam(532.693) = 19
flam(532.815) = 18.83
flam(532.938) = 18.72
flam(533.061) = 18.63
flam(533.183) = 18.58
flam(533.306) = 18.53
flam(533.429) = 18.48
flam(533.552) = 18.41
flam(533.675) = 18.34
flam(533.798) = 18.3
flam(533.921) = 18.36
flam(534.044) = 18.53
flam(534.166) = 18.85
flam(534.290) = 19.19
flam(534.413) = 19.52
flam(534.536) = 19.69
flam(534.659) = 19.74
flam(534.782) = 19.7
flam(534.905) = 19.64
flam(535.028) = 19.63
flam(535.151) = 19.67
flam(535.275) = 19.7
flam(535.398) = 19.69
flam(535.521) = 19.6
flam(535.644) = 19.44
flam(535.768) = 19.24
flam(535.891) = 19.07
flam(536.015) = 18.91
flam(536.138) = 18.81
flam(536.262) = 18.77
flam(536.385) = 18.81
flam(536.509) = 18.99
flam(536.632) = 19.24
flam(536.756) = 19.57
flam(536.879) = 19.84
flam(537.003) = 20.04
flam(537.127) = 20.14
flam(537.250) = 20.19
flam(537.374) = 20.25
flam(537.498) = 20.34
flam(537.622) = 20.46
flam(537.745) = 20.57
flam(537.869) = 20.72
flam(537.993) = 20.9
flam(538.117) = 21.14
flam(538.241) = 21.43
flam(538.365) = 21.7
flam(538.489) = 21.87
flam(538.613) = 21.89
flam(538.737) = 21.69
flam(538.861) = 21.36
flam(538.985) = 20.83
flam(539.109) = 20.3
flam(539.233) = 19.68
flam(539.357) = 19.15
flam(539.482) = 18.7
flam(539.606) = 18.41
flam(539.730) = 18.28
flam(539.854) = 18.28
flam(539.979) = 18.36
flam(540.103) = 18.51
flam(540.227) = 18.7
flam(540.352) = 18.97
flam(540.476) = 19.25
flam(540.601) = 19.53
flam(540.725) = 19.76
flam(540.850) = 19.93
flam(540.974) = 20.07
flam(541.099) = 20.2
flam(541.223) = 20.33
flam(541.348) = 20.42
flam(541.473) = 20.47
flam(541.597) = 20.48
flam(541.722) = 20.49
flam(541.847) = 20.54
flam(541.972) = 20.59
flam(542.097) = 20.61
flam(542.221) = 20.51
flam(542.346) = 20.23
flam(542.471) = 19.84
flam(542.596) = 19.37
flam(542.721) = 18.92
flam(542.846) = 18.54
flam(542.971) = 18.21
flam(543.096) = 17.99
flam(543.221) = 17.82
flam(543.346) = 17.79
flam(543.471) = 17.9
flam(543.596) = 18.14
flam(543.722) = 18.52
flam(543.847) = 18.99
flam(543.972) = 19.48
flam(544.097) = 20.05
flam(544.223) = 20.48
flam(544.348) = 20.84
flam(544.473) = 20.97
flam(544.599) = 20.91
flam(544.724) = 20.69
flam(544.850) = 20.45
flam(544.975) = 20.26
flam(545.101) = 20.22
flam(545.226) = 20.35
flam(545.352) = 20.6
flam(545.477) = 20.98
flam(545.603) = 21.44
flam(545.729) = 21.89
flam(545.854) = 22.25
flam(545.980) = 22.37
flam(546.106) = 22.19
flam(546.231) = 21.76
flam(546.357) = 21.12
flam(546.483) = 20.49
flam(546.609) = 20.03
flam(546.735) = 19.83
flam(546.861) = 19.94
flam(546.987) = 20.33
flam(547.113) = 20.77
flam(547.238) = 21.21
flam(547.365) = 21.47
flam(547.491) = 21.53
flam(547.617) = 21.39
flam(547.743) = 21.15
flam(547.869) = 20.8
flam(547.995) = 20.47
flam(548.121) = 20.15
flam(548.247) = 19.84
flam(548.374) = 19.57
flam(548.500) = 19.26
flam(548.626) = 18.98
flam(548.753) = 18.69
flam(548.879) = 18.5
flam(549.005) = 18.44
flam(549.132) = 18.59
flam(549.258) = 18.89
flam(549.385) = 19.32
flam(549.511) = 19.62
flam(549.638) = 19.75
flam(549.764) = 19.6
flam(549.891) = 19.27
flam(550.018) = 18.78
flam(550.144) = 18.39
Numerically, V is -0.03 mag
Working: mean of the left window 18.9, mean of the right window 20.1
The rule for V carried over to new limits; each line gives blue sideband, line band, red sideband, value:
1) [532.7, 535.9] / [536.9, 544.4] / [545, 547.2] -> 0.01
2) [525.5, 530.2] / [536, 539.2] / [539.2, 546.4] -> -0.03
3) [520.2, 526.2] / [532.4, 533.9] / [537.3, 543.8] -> 0.05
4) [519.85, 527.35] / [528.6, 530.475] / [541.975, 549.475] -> -0.06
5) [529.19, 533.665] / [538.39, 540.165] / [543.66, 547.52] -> 0.04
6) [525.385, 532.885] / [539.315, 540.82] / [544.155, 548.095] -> 0.10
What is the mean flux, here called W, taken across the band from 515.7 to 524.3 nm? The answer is 19.2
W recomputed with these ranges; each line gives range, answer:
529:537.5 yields 19.9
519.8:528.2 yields 19.2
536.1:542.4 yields 20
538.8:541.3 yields 19.4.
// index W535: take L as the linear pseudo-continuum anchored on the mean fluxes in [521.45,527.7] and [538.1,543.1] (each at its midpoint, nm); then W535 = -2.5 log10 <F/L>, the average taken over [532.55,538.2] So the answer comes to 0.02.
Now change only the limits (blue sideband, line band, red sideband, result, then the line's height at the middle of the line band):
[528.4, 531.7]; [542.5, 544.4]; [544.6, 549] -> 0.10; 20.6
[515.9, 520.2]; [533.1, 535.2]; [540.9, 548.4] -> 0.04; 19.8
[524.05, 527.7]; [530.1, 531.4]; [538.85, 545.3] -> -0.10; 19.2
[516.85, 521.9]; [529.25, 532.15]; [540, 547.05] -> -0.09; 19.4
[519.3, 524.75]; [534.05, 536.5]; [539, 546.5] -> 0.02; 19.6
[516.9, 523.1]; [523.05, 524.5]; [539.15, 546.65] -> -0.06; 18.9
